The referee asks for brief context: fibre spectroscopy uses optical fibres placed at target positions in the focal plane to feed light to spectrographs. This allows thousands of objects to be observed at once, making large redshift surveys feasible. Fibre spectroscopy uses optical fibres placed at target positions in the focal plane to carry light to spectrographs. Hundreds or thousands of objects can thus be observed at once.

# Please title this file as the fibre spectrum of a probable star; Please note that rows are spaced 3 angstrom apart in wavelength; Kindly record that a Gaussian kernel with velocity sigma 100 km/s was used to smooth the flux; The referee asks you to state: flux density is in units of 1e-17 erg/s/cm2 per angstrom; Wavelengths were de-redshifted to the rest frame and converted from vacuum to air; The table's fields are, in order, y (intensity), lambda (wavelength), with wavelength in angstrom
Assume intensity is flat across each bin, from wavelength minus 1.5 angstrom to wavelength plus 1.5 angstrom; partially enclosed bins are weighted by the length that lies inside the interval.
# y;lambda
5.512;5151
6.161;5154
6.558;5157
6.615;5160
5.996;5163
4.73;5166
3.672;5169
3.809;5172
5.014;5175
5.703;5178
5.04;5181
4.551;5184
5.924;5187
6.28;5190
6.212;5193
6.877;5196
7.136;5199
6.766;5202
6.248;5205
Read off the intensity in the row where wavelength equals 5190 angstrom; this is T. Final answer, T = 6.28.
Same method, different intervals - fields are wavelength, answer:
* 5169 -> 3.672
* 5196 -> 6.877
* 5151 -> 5.512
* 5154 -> 6.161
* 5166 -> 4.73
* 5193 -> 6.212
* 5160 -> 6.615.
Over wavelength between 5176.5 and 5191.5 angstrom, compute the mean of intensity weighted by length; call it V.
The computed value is 5.5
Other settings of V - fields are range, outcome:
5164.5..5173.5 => 4.07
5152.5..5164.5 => 6.33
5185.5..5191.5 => 6.1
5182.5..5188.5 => 5.24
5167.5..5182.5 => 4.65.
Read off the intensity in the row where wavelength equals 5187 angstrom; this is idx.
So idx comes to 5.924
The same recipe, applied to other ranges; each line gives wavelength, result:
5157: 6.558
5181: 5.04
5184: 4.551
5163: 5.996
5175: 5.014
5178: 5.703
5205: 6.248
